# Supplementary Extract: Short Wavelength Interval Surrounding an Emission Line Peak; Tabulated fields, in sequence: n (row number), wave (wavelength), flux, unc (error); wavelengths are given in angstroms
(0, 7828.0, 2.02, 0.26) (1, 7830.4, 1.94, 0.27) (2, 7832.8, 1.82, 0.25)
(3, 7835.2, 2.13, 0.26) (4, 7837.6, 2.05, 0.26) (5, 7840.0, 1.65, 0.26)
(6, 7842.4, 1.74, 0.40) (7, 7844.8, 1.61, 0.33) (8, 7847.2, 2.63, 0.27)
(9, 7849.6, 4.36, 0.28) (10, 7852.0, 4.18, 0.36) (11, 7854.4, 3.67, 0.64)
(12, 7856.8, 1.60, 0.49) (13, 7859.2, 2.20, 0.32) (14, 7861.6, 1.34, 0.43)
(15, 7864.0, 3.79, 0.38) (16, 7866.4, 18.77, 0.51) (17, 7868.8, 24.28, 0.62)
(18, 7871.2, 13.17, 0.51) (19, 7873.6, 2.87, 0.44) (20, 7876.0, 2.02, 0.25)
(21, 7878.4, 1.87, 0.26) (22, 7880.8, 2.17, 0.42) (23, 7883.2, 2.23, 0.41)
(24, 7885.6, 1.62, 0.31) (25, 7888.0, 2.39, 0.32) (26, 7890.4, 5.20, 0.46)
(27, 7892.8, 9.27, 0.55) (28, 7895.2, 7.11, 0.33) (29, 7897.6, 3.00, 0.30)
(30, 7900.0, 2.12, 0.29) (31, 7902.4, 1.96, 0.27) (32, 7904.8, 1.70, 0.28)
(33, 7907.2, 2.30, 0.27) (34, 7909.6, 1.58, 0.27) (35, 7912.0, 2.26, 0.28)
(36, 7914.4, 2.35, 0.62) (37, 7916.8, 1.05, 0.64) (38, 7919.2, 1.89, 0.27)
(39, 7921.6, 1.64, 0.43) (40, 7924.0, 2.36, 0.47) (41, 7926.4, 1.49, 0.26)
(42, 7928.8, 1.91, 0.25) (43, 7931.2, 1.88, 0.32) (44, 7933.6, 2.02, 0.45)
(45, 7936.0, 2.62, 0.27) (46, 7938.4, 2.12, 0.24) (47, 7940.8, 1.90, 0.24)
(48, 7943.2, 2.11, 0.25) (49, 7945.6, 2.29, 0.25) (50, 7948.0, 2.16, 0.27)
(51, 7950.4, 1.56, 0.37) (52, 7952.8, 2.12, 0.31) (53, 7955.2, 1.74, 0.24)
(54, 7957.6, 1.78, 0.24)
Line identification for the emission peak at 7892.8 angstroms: [N II] 6583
